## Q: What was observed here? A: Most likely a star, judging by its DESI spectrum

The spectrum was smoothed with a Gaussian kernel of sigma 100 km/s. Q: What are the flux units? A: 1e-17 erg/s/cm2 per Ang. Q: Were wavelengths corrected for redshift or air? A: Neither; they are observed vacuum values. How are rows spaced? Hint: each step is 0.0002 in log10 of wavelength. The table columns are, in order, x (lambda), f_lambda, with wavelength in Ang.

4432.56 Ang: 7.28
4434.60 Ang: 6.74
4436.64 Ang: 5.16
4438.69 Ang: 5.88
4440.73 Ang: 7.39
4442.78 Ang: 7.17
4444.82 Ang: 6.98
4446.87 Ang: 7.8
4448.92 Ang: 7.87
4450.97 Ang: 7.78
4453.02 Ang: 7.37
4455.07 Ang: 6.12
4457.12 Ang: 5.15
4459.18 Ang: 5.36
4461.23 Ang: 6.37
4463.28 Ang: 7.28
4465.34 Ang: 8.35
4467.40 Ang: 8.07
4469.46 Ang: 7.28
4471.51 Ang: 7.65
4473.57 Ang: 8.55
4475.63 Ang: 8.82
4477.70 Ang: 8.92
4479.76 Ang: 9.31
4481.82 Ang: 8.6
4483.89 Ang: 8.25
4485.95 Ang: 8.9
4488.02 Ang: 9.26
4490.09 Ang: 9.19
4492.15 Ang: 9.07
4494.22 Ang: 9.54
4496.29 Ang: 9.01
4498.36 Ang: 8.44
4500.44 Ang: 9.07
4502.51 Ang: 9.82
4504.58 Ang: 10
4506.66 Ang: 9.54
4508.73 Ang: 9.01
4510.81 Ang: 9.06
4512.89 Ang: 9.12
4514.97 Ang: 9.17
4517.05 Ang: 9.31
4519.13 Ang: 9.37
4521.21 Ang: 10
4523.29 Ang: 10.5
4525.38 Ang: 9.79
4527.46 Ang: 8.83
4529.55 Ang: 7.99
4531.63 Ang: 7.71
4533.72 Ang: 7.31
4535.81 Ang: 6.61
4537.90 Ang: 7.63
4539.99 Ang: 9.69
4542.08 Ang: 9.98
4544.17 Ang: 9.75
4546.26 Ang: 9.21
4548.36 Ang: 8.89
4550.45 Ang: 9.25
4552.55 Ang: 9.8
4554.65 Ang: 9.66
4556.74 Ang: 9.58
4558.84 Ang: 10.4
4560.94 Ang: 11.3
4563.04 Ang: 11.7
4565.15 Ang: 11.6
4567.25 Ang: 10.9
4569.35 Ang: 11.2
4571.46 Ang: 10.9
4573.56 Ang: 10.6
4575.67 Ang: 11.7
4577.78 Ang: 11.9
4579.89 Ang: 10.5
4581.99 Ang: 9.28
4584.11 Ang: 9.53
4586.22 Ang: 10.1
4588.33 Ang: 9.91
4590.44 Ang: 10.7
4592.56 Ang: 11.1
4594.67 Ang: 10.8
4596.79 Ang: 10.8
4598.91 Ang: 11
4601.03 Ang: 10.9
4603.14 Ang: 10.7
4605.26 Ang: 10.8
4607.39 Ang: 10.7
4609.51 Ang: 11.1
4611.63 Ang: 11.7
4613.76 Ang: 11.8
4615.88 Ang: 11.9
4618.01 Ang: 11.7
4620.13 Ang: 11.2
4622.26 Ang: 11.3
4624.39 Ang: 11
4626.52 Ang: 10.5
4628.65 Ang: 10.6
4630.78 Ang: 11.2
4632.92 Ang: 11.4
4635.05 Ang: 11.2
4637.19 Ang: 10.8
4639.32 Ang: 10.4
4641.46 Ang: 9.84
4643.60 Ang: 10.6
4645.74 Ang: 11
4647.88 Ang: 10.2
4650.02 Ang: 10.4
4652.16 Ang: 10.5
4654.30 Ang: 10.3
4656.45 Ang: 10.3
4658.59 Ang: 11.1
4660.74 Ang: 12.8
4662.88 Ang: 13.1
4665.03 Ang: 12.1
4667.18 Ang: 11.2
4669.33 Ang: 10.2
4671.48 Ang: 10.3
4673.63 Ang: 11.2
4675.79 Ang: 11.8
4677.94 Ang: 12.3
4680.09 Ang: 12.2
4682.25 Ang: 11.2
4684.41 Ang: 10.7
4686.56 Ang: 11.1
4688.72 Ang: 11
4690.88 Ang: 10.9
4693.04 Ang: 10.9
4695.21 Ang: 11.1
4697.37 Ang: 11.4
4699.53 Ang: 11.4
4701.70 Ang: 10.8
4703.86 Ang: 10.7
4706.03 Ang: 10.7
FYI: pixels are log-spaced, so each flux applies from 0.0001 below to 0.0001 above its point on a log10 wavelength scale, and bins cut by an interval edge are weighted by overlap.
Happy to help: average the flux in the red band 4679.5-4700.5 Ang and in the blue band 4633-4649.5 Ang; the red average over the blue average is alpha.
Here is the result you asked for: 1.05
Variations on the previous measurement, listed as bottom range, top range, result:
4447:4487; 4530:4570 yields 1.24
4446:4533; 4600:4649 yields 1.29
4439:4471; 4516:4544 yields 1.25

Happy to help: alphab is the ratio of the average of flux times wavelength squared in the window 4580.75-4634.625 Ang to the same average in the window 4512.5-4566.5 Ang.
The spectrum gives 1.19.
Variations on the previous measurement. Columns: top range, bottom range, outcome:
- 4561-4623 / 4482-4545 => 1.26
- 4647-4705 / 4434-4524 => 1.48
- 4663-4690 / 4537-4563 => 1.24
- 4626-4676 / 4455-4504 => 1.43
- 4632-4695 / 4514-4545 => 1.32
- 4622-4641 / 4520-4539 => 1.34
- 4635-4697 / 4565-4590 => 1.08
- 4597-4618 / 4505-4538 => 1.31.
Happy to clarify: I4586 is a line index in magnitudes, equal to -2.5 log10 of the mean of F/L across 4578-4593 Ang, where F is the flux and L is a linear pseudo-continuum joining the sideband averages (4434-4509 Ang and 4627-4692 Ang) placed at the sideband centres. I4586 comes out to -0.04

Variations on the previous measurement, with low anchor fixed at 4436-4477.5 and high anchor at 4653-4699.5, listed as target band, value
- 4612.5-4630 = -0.10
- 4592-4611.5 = -0.11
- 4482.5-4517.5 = -0.15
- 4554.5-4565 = -0.17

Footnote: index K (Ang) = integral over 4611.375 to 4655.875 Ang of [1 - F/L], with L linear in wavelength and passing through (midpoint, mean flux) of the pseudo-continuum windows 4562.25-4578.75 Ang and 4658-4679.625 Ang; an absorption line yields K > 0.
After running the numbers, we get 2.3 Ang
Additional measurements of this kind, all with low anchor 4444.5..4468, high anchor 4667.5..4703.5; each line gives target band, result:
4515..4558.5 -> -3.1 Ang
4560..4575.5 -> -3.7 Ang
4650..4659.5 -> 0.1 Ang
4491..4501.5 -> -1.7 Ang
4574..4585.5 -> -1.7 Ang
